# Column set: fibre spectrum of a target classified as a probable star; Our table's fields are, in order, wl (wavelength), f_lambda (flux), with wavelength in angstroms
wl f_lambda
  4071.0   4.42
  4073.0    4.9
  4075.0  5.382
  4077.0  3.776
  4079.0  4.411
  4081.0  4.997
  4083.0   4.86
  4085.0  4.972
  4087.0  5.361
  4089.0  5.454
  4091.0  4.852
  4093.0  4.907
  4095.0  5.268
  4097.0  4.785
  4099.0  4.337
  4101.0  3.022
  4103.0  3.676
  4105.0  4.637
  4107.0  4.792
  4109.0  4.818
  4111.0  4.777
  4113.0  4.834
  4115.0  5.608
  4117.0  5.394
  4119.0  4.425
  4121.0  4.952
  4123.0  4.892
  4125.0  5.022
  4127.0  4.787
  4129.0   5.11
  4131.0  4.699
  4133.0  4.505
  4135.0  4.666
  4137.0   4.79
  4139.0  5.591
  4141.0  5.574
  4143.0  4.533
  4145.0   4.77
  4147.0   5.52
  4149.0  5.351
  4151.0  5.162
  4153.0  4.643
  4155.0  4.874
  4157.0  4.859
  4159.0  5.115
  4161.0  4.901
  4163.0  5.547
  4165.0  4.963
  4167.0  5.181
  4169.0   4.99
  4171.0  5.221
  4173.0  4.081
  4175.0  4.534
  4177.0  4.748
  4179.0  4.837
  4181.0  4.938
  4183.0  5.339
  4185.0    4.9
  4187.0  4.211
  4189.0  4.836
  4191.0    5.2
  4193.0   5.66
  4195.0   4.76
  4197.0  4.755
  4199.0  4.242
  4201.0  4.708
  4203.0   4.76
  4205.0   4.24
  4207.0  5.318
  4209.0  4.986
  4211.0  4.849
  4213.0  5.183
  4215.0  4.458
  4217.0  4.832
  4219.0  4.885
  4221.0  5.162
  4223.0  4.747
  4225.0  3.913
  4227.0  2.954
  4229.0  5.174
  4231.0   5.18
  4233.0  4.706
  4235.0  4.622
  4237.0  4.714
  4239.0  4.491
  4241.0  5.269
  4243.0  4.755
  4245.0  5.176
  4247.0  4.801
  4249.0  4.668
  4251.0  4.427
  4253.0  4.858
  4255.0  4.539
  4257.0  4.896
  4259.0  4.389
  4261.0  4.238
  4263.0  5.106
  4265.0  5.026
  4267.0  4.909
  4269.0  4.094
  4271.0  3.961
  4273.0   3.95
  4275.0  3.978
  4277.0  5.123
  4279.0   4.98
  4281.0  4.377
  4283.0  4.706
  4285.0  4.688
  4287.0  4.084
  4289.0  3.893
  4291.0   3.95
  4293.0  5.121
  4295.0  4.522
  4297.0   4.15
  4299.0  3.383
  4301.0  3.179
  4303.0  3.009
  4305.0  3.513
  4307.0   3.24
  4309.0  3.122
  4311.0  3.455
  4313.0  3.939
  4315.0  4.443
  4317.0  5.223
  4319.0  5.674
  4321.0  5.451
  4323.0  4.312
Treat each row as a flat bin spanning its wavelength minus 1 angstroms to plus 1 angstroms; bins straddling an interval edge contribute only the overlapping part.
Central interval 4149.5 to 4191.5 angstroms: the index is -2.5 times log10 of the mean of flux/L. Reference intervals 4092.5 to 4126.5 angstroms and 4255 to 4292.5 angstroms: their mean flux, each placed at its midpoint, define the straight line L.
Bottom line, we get -0.07 mag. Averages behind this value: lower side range 4.71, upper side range 4.47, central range 4.91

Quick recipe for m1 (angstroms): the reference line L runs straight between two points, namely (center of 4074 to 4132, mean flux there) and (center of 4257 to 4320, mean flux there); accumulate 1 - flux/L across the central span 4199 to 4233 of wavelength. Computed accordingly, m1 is -1.8 angstroms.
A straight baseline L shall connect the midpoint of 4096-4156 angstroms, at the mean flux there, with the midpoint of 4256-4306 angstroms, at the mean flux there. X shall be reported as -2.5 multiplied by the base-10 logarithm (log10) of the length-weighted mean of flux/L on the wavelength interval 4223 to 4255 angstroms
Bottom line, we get -0.05 mag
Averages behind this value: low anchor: 4.82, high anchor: 4.29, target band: 4.65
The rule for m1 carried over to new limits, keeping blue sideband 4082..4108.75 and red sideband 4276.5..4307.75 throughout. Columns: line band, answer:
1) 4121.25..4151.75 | -2.85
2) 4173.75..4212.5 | -3.79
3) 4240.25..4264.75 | -3.10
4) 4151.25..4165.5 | -1.56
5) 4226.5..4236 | -0.71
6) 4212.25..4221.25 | -1.13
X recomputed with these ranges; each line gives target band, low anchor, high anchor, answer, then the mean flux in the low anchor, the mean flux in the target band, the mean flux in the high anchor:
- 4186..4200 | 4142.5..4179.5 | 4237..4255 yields 0.02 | 4.95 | 4.81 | 4.79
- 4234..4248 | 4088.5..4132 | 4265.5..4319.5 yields -0.12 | 4.77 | 4.83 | 4.17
